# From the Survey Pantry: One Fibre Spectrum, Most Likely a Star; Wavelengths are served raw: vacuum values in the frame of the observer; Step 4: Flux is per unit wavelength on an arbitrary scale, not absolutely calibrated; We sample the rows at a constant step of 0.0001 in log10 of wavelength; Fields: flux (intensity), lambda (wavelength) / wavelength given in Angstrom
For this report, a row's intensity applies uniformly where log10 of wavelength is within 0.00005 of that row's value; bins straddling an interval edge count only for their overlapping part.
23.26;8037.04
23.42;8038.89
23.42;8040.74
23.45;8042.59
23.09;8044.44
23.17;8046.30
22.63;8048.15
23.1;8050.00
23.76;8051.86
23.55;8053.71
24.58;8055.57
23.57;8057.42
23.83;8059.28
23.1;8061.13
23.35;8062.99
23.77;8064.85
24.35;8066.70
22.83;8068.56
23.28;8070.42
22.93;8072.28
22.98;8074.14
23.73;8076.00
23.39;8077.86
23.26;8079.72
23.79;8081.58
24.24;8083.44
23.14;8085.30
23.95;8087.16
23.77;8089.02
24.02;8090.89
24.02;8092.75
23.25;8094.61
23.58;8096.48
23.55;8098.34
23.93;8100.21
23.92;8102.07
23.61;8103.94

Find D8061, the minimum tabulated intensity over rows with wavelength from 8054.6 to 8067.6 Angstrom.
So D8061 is 23.1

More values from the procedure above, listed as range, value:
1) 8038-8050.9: 22.63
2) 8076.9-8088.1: 23.14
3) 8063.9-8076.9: 22.83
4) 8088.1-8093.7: 23.77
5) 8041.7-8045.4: 23.09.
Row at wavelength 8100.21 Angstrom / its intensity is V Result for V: 23.93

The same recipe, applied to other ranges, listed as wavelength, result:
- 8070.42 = 23.28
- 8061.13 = 23.1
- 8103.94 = 23.61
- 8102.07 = 23.92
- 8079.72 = 23.26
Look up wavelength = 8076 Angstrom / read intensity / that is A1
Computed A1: 23.73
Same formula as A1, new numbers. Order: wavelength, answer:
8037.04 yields 23.26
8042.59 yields 23.45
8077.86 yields 23.39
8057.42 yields 23.57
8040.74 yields 23.42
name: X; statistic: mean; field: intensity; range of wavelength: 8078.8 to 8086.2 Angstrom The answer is 23.6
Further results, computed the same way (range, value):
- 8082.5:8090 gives 23.8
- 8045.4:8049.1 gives 22.9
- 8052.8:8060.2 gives 23.9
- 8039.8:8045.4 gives 23.3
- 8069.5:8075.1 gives 23.1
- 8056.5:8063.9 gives 23.5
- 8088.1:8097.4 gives 23.7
